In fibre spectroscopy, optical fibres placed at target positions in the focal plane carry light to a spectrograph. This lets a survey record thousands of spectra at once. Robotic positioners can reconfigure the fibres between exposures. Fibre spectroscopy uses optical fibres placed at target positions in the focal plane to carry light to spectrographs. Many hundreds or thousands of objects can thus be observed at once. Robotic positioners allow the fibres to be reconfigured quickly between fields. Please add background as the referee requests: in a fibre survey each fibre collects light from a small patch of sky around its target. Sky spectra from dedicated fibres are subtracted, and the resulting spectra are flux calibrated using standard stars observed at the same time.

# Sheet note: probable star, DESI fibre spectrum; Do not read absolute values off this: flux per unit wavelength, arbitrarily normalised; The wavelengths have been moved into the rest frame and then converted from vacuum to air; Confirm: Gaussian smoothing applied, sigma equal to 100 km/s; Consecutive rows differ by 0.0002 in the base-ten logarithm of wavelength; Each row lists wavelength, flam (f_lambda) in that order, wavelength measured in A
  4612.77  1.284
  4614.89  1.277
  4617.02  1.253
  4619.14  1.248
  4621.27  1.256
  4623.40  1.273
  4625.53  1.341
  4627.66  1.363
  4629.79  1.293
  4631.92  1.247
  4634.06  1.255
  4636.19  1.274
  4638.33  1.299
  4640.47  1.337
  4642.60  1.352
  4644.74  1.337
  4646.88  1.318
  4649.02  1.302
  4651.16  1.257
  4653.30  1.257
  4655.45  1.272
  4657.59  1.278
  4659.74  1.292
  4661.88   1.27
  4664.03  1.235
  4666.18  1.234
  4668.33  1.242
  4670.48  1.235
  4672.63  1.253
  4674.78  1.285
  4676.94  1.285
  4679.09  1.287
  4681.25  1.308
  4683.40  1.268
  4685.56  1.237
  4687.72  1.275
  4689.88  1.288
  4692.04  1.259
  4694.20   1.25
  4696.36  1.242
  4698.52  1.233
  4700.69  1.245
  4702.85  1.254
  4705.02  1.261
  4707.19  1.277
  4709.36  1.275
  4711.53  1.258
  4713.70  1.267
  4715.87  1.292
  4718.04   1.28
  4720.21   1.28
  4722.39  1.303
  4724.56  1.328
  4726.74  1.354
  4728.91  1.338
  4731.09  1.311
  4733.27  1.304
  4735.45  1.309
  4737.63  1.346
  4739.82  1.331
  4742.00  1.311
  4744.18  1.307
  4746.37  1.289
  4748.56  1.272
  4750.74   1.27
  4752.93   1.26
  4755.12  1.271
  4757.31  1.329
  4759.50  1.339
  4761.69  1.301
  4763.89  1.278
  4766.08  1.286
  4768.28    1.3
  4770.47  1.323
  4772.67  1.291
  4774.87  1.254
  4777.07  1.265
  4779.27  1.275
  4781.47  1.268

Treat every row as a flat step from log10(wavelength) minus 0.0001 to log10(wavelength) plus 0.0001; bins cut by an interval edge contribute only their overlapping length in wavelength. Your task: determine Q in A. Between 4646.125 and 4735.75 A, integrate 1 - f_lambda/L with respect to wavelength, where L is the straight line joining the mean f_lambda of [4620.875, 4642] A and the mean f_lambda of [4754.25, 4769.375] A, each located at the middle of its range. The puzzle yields 1.6 A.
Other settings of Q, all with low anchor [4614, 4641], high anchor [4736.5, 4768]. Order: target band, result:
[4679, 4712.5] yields 0.8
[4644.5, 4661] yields 0.0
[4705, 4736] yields 0.0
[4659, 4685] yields 0.5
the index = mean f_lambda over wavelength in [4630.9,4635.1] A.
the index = 1.25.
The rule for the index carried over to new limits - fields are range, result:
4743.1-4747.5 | 1.3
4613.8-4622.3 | 1.26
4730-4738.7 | 1.32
